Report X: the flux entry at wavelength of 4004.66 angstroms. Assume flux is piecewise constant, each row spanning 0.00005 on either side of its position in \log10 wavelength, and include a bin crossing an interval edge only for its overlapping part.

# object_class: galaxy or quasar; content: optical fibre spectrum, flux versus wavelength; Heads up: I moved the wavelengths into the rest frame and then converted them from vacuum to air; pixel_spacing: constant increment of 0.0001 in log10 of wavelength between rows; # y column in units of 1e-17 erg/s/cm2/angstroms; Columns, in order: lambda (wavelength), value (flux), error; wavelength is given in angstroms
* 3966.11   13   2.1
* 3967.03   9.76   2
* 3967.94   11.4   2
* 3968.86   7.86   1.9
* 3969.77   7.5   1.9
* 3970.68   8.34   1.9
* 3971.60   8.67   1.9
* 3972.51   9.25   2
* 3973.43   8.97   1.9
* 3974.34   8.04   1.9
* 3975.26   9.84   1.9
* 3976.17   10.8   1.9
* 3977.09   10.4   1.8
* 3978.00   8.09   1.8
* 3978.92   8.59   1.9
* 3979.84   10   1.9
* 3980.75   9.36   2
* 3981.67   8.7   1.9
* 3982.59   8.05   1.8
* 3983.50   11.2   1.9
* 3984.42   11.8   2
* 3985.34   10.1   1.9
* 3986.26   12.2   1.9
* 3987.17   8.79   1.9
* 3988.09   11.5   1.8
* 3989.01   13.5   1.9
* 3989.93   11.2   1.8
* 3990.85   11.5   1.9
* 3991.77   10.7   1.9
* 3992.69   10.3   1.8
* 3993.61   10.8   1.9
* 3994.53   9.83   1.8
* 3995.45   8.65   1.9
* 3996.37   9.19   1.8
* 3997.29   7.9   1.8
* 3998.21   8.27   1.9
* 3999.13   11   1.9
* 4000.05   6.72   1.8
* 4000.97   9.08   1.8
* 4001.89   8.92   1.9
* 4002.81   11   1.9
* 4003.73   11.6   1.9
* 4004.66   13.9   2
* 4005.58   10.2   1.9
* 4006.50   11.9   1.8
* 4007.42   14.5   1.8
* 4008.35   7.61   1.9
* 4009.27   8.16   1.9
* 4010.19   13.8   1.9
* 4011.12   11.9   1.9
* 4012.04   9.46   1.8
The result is 13.9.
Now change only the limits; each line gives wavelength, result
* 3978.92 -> 8.59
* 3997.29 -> 7.9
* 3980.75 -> 9.36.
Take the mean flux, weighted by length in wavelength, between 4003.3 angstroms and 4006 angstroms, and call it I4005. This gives 11.9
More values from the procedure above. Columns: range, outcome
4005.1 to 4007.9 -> 12.2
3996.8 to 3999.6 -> 9.06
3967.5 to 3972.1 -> 8.75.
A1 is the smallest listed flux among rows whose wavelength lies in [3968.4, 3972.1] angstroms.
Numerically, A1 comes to 7.5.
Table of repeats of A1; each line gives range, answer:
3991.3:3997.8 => 7.9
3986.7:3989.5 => 8.79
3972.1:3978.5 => 8.04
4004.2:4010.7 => 7.61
